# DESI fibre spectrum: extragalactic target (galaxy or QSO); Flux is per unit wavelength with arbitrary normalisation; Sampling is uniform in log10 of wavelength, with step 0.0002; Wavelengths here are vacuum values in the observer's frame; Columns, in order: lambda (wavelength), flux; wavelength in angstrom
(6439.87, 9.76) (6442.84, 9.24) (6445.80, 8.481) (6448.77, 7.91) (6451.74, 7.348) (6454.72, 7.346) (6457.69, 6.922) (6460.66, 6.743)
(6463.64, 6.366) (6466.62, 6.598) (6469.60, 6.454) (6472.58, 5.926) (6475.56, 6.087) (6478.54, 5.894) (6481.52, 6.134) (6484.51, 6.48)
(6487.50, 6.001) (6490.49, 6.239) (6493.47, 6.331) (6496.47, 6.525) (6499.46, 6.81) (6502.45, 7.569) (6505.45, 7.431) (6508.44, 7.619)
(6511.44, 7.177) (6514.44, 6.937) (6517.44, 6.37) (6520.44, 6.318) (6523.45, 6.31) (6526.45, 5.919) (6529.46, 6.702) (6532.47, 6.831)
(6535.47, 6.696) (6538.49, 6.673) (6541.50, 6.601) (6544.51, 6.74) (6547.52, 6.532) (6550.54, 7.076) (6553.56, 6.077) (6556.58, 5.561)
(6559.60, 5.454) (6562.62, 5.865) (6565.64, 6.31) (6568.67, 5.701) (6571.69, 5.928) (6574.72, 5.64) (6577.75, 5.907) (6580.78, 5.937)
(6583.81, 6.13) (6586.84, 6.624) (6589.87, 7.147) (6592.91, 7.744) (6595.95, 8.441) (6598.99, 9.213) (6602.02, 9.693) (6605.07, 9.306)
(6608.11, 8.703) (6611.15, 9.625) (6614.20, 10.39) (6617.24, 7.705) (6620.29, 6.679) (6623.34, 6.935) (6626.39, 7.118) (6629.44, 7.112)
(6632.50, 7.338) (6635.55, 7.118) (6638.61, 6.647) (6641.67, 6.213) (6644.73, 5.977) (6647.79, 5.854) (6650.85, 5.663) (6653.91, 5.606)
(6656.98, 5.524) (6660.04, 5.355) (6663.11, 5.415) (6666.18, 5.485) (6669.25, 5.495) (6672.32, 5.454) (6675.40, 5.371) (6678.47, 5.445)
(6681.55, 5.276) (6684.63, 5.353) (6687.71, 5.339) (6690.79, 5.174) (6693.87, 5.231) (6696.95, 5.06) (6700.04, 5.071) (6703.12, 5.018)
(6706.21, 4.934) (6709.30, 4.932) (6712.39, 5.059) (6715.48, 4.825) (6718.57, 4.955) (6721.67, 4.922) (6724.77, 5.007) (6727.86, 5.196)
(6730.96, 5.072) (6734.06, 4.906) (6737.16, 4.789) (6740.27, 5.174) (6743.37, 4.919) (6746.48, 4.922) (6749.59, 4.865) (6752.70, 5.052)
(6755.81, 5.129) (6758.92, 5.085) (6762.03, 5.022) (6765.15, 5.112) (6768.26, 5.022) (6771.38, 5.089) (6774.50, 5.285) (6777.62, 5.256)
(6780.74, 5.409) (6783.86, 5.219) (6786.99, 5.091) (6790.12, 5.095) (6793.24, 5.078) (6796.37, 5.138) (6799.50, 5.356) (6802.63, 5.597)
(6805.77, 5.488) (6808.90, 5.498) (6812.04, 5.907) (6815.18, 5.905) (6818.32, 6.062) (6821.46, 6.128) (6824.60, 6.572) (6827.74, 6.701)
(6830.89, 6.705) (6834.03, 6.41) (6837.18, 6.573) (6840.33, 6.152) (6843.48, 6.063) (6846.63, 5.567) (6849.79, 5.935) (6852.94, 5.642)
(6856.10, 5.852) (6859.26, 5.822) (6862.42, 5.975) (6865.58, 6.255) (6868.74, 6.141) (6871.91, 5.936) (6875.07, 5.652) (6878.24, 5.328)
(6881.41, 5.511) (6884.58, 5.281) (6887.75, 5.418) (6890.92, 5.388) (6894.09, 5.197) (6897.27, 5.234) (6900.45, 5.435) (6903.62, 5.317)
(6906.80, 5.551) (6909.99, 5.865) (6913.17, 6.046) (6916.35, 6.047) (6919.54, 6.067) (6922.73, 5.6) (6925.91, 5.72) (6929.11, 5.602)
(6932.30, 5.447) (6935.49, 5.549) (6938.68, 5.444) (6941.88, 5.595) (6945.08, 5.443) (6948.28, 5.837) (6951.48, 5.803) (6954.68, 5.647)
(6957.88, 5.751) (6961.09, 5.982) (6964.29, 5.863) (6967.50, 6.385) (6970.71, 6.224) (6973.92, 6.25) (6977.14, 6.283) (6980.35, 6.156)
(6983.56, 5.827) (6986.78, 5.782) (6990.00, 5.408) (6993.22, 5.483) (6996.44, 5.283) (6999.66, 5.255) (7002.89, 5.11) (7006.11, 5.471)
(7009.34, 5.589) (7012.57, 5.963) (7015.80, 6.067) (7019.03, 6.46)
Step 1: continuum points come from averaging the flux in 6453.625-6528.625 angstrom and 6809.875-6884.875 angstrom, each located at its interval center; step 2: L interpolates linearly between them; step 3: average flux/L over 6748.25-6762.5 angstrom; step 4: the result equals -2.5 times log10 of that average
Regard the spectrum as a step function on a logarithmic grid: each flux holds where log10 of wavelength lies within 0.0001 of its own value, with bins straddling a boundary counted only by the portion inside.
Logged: 0.22 mag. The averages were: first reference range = 6.58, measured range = 5.04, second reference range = 6.01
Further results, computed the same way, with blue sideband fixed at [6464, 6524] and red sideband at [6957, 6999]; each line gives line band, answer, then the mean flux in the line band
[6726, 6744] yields 0.23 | 5.02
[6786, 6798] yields 0.20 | 5.1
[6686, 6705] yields 0.22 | 5.15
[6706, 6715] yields 0.25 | 4.96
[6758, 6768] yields 0.22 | 5.07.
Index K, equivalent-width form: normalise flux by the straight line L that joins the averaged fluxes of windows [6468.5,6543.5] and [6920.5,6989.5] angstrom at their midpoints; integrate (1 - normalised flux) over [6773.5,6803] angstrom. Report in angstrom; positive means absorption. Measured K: 4.1 angstrom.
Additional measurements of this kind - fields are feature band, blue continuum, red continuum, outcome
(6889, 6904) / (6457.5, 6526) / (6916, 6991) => 1.5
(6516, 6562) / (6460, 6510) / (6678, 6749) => -1.4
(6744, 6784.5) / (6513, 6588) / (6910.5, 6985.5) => 6.3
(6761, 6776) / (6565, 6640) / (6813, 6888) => 3.1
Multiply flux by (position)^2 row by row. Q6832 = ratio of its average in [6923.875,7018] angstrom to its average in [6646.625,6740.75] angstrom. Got 1.19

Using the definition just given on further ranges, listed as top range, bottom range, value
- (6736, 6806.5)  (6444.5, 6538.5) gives 0.83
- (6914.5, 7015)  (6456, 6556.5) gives 1.00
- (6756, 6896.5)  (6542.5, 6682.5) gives 0.90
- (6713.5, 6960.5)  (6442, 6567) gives 0.92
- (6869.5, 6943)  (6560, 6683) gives 0.91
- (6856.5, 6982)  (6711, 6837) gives 1.12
